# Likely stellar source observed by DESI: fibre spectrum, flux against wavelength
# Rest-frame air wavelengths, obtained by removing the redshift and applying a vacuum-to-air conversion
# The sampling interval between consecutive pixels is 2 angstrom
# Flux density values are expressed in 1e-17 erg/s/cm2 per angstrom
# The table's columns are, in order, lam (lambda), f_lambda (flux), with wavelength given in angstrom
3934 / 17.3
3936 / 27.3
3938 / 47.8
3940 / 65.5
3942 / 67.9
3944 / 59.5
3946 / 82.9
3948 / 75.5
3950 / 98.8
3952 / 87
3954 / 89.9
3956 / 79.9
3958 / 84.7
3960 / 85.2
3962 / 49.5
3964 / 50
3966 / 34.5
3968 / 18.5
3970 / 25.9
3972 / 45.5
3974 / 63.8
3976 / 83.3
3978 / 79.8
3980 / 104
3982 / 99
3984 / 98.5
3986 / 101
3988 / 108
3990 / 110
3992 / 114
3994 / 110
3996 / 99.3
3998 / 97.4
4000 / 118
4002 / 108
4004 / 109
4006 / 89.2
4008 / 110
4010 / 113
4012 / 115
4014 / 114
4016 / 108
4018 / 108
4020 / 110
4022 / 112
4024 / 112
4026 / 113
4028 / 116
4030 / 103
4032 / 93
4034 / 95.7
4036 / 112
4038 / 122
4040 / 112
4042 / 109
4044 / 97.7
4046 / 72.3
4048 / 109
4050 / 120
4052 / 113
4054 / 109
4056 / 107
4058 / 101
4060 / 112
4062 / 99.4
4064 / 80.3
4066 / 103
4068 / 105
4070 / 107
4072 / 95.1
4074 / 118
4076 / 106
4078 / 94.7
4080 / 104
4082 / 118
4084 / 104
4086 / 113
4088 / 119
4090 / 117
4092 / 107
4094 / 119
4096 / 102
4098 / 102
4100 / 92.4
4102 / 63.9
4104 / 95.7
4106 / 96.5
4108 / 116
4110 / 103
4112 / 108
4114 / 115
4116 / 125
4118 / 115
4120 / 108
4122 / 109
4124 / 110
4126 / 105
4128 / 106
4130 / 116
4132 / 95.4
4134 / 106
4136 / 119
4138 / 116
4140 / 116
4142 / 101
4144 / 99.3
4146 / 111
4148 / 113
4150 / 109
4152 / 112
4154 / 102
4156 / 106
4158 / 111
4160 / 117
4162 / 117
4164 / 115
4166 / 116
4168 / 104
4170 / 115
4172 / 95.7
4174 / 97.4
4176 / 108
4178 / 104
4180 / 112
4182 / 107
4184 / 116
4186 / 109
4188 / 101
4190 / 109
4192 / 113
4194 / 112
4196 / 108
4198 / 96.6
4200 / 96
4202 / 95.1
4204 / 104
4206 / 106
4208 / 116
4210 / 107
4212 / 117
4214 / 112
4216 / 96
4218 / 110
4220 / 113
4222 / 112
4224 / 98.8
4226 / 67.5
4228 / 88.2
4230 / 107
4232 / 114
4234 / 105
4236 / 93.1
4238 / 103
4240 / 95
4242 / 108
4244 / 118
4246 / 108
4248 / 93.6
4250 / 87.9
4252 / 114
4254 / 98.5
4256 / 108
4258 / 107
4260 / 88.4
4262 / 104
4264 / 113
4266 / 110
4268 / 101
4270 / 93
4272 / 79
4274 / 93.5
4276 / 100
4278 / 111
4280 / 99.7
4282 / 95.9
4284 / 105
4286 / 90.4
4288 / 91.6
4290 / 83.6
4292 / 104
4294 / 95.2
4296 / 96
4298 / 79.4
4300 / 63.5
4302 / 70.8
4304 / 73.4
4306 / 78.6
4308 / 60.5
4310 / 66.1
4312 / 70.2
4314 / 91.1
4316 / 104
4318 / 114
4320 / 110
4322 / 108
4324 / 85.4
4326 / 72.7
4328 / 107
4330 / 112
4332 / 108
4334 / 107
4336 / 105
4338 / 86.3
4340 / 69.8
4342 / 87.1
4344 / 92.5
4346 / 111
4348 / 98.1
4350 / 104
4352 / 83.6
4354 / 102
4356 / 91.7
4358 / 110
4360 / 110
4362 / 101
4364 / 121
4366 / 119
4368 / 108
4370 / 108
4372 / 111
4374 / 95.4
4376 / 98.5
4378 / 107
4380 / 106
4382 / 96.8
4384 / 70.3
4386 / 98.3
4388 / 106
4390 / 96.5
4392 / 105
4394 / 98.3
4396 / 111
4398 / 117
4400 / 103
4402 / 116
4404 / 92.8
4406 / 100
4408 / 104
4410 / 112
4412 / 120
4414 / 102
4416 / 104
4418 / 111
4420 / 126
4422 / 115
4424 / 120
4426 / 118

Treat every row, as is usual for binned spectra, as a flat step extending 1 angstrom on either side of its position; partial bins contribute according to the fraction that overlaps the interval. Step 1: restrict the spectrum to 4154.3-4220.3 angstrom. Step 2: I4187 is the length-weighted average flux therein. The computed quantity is 108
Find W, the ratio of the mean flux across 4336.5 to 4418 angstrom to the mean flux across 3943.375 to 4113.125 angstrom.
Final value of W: 1.05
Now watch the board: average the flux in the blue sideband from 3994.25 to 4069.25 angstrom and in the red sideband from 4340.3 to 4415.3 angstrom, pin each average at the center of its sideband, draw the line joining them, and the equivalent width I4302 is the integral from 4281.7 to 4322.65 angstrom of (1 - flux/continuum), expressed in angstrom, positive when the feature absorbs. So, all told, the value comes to 6.2 angstrom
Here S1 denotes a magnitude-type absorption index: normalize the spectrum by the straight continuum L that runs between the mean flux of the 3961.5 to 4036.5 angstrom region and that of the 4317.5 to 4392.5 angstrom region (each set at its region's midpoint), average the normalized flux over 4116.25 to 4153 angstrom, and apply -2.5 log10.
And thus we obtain -0.141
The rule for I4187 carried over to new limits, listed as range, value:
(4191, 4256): 104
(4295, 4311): 73.5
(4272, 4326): 89.5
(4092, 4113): 100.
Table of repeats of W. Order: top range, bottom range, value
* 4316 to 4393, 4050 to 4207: 0.94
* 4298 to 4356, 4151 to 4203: 0.84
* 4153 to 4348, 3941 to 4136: 1.01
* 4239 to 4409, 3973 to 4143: 0.93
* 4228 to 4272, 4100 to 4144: 0.96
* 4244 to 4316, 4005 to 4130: 0.87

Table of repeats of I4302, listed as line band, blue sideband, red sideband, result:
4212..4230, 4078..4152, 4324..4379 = 0.6 angstrom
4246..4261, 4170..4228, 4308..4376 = 0.3 angstrom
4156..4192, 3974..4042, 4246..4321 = -4.0 angstrom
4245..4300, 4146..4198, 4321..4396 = 3.5 angstrom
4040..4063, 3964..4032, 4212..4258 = -2.0 angstrom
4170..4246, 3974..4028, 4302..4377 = -3.8 angstrom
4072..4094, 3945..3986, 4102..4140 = -2.3 angstrom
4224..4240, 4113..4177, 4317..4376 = 1.4 angstrom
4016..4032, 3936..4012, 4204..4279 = -4.3 angstrom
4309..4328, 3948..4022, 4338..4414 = 1.5 angstrom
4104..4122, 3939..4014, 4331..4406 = -3.8 angstrom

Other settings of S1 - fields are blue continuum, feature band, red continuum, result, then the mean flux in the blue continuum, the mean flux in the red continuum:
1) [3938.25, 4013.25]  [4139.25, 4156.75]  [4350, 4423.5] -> -0.158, 84.4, 105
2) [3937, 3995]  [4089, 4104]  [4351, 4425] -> -0.173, 76.5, 105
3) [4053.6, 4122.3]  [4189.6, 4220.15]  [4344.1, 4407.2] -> -0.024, 105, 103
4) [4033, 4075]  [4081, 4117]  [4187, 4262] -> -0.021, 105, 103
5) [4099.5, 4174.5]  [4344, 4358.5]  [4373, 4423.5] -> 0.063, 107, 105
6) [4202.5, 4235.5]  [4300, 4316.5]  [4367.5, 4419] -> 0.352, 104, 104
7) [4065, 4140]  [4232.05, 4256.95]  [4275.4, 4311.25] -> -0.125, 107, 86.7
